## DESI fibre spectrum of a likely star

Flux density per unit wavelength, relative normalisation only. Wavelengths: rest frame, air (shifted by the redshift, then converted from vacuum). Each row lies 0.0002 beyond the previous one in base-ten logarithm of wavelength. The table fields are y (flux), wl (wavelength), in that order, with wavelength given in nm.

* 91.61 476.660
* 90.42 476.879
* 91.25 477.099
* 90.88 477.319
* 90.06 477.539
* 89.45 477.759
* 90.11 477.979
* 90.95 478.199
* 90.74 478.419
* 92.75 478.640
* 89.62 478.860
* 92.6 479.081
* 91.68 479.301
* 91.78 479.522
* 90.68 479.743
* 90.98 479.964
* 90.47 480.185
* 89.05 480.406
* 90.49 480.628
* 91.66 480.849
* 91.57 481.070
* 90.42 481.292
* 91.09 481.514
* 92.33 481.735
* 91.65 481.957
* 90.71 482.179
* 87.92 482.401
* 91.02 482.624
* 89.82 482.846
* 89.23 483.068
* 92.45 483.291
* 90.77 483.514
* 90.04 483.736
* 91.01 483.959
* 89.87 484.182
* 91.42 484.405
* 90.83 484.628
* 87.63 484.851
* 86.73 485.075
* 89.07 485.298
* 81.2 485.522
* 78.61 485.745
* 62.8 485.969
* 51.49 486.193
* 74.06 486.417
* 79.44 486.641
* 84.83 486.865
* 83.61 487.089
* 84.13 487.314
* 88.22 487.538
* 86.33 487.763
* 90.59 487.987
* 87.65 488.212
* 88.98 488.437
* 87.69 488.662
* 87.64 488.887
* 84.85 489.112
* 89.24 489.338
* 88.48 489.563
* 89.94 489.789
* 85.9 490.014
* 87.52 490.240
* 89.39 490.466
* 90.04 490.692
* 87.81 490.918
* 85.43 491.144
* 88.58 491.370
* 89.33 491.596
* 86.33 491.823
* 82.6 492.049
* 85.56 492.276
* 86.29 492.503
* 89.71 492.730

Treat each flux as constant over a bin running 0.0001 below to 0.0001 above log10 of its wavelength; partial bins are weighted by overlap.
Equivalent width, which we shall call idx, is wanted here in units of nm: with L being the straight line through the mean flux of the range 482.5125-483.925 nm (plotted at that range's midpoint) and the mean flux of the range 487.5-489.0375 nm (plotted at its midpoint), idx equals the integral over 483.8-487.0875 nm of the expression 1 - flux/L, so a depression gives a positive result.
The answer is 0.29 nm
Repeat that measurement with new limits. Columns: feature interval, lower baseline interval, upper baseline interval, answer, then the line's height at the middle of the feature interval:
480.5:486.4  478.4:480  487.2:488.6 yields 0.19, 89.6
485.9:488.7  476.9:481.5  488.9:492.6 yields 0.24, 88.4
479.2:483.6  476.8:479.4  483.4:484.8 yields 0.00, 90.7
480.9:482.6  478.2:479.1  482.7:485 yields 0.00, 90.6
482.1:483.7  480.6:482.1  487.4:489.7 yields 0.01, 90.7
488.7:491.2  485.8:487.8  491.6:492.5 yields -0.18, 82.1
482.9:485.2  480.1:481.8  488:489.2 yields -0.01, 89.6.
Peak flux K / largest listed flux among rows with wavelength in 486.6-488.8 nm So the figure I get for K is 90.59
